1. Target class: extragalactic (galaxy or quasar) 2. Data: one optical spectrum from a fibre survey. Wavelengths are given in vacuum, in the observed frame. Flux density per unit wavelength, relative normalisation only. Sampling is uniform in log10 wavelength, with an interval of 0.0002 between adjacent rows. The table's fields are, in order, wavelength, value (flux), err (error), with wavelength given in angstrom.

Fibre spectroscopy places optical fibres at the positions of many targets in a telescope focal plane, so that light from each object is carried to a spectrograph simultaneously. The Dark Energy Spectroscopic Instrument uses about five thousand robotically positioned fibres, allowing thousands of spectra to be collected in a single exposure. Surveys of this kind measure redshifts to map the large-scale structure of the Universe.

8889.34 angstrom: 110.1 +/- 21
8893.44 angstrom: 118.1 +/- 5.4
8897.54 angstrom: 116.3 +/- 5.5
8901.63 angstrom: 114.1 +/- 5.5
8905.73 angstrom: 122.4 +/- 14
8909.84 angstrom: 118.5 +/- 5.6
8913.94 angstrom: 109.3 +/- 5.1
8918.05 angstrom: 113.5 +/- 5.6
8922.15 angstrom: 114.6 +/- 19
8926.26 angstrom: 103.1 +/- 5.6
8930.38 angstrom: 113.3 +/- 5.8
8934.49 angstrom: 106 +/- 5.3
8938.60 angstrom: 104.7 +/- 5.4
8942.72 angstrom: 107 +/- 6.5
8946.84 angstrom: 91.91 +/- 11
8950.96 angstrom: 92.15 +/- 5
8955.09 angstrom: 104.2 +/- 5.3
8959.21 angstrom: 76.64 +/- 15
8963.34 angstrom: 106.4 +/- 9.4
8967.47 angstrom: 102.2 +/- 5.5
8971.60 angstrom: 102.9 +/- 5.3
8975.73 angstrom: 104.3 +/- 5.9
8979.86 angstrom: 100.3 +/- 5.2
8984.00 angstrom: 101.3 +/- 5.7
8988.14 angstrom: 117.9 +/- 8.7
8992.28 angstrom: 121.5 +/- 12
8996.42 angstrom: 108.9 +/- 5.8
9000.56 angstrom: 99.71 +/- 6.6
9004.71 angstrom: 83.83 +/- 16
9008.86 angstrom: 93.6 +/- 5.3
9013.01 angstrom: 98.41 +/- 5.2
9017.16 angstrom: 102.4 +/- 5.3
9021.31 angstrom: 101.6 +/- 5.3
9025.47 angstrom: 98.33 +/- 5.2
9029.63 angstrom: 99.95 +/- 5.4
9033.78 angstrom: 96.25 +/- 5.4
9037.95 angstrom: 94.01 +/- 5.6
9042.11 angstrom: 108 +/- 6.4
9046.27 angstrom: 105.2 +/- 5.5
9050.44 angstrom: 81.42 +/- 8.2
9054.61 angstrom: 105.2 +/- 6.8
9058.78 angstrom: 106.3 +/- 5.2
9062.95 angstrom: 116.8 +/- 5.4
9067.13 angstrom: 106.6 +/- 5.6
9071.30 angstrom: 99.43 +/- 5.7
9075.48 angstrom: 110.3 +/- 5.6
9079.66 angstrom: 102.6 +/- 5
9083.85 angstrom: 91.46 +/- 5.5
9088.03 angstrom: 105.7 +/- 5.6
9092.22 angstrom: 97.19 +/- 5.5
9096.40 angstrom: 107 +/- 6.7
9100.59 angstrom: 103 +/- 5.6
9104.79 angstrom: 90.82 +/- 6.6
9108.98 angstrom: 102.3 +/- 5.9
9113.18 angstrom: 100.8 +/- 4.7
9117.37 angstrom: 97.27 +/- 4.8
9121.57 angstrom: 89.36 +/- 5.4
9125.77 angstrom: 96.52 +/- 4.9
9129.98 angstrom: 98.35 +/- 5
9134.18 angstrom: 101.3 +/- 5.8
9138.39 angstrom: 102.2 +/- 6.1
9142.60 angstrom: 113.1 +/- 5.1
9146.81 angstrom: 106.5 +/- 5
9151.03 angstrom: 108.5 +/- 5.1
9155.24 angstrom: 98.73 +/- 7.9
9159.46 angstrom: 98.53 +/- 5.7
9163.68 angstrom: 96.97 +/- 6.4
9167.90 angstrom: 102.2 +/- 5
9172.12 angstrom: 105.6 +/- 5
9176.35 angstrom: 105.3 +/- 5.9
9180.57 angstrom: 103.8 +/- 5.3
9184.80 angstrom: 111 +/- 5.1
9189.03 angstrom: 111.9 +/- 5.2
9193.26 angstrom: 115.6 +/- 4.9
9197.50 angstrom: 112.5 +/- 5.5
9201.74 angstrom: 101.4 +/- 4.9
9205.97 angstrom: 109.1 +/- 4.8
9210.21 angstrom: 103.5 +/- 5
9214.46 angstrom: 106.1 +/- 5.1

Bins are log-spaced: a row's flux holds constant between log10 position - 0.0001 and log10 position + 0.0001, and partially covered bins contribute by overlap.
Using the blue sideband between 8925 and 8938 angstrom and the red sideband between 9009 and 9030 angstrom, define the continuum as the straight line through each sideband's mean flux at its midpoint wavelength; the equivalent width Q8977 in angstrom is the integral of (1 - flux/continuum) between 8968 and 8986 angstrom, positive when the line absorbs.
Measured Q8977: 0.2 angstrom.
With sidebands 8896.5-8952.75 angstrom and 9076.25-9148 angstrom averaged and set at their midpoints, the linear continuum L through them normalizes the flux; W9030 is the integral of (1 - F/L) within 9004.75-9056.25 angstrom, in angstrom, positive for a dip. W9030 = 3.0 angstrom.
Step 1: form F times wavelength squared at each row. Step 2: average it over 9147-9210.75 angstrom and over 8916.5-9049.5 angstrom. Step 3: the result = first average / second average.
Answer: 1.08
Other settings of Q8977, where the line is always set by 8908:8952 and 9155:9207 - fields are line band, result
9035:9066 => 1.2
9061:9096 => 0.8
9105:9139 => 2.6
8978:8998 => -0.6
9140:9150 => -0.3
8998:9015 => 2.0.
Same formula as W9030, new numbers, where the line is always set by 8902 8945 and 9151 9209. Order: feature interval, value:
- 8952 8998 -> 2.6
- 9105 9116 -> 0.8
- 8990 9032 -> 3.3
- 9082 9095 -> 1.1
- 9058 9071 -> -0.1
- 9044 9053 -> 1.2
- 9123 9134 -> 0.9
